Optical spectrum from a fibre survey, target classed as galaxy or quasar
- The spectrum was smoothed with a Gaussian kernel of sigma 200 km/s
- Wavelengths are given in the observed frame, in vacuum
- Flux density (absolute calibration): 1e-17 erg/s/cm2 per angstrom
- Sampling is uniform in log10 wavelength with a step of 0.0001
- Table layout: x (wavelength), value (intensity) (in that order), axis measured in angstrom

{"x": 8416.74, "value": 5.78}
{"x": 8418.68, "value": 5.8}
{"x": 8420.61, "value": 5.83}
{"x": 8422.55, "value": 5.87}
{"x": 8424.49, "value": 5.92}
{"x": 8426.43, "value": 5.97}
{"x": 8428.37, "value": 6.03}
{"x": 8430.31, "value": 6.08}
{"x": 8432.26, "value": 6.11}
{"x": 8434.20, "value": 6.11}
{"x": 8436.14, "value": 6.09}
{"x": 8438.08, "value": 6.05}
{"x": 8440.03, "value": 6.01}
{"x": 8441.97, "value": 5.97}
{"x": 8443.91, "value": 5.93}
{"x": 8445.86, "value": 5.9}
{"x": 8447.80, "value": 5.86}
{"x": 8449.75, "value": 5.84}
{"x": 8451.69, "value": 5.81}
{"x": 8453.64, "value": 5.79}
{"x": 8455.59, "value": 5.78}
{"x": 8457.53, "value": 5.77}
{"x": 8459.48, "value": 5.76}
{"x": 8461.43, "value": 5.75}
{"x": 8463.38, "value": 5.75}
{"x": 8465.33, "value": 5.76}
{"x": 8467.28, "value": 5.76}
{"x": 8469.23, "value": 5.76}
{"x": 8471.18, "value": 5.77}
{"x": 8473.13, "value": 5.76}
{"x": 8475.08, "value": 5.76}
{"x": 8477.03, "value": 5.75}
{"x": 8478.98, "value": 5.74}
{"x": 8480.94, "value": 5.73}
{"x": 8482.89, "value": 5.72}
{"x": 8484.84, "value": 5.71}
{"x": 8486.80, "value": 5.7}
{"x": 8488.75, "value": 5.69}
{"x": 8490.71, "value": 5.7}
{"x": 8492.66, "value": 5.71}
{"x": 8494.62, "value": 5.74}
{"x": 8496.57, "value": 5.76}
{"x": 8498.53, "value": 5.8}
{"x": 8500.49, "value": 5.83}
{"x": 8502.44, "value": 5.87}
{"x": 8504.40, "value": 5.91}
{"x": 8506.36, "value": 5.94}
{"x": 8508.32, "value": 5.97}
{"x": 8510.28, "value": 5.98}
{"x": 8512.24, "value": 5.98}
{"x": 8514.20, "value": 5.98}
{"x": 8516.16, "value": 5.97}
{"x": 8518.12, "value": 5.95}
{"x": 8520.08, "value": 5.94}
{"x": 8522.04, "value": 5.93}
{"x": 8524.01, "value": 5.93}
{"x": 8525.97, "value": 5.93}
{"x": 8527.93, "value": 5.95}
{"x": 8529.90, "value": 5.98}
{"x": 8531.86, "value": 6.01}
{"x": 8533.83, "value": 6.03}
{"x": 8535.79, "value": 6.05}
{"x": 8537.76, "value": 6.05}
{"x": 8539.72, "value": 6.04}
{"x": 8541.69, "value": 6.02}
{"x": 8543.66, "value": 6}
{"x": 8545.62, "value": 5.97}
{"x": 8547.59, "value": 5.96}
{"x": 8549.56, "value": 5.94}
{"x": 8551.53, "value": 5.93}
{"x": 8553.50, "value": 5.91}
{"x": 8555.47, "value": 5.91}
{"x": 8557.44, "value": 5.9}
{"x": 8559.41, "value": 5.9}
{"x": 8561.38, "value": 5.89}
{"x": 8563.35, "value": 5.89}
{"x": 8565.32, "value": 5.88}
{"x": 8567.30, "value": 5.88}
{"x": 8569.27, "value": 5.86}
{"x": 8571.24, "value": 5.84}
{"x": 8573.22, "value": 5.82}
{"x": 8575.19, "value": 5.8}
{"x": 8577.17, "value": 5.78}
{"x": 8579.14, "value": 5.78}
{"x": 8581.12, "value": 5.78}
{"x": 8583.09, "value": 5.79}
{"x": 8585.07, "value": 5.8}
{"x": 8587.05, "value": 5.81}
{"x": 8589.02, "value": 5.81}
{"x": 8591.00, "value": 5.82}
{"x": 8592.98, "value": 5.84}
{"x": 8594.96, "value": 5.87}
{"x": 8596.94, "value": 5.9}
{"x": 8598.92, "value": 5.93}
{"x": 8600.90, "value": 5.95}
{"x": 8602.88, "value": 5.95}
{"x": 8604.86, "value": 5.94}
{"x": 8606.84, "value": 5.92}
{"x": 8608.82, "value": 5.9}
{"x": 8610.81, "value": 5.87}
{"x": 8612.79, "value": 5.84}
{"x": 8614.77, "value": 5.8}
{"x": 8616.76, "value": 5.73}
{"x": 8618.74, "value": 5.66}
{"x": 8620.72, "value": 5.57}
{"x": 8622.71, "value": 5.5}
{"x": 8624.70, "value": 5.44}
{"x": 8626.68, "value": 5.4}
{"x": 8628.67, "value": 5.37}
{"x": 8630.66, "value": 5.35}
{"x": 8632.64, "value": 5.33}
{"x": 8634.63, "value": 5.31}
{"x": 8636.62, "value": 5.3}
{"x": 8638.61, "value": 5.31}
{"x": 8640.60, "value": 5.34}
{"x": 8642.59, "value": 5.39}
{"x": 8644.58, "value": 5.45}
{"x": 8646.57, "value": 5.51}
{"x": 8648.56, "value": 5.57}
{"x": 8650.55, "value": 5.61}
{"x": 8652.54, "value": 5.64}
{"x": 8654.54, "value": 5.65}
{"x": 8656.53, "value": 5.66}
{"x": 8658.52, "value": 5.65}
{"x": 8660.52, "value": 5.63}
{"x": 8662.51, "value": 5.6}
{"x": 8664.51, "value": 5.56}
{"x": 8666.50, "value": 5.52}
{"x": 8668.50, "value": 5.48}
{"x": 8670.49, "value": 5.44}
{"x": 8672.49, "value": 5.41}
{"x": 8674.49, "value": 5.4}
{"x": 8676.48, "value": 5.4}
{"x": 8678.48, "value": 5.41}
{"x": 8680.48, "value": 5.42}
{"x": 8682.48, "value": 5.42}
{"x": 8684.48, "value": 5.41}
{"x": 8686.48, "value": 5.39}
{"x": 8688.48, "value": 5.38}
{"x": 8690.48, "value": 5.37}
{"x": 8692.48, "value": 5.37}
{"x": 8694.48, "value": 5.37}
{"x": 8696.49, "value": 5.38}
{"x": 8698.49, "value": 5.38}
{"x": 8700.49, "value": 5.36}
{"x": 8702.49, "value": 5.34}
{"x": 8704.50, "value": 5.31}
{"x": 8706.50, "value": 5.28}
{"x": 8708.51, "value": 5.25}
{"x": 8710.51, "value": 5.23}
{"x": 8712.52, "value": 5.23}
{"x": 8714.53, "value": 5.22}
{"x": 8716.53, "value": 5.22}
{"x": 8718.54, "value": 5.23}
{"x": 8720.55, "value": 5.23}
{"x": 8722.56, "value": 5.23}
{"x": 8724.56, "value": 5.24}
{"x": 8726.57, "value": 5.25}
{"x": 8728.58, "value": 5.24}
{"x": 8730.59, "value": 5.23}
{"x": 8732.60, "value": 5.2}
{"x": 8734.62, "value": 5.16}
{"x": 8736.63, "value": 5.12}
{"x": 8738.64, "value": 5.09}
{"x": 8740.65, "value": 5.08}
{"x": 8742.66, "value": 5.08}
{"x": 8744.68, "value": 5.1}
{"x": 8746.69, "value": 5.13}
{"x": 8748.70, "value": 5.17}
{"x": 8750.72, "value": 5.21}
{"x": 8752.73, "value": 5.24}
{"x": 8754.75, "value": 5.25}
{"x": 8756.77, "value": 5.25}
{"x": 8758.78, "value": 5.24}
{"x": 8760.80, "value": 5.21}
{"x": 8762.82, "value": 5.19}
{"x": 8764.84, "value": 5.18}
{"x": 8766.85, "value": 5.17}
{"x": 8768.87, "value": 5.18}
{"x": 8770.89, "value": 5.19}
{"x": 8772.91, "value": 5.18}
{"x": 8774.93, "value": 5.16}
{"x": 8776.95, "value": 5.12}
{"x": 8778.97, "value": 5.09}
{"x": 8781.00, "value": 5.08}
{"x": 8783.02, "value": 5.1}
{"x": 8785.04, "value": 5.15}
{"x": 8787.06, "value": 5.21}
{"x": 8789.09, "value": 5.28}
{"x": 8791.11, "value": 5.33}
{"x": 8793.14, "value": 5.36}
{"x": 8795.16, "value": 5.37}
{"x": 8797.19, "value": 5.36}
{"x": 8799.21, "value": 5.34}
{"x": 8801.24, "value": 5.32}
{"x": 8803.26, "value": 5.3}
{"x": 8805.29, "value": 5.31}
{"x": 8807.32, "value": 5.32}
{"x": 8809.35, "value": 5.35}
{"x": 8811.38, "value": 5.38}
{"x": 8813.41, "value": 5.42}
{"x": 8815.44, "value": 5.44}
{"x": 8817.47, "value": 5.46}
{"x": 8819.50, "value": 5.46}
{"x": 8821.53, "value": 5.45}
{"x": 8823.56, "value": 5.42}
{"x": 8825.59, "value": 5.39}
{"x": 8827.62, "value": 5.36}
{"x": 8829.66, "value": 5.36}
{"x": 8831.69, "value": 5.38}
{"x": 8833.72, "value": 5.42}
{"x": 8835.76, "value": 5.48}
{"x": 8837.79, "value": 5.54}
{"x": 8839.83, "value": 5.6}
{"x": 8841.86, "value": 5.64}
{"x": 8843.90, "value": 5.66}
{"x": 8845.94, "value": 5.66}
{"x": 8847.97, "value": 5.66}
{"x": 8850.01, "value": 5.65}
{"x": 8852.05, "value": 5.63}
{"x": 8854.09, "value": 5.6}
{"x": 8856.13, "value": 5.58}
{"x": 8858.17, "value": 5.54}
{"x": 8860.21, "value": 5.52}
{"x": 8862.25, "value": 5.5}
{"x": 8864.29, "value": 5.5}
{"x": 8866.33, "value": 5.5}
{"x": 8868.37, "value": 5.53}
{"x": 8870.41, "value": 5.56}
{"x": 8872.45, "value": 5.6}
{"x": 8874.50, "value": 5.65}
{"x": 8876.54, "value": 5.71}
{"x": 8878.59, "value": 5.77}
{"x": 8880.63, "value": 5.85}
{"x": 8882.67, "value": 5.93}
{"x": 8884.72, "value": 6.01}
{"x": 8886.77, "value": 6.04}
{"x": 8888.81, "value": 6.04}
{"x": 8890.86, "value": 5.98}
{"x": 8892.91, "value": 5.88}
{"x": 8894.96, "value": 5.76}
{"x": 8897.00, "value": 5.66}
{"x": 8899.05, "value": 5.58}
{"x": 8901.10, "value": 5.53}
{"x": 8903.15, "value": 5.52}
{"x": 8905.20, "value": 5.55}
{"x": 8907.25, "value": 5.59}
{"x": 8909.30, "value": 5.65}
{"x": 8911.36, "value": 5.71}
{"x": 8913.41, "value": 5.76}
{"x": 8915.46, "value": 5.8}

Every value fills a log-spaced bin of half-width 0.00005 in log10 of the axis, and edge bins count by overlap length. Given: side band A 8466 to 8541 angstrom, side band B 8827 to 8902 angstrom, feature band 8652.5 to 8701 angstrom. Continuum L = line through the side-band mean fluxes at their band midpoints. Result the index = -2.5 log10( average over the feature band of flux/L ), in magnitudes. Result 0.06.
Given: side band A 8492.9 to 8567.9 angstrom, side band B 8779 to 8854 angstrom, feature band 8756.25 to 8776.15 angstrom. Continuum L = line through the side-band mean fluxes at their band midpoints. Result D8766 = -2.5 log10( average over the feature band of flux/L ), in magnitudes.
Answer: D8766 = 0.062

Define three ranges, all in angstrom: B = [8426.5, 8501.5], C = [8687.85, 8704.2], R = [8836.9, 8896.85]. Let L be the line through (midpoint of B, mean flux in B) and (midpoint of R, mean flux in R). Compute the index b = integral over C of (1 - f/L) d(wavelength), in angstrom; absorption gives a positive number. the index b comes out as 1.1 angstrom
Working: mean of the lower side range 5.83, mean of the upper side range 5.69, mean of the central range 5.37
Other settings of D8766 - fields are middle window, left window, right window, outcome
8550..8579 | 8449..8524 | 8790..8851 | -0.03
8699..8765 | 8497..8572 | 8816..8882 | 0.10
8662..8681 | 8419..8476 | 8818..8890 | 0.05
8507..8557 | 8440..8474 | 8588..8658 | -0.04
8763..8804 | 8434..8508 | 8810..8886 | 0.08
